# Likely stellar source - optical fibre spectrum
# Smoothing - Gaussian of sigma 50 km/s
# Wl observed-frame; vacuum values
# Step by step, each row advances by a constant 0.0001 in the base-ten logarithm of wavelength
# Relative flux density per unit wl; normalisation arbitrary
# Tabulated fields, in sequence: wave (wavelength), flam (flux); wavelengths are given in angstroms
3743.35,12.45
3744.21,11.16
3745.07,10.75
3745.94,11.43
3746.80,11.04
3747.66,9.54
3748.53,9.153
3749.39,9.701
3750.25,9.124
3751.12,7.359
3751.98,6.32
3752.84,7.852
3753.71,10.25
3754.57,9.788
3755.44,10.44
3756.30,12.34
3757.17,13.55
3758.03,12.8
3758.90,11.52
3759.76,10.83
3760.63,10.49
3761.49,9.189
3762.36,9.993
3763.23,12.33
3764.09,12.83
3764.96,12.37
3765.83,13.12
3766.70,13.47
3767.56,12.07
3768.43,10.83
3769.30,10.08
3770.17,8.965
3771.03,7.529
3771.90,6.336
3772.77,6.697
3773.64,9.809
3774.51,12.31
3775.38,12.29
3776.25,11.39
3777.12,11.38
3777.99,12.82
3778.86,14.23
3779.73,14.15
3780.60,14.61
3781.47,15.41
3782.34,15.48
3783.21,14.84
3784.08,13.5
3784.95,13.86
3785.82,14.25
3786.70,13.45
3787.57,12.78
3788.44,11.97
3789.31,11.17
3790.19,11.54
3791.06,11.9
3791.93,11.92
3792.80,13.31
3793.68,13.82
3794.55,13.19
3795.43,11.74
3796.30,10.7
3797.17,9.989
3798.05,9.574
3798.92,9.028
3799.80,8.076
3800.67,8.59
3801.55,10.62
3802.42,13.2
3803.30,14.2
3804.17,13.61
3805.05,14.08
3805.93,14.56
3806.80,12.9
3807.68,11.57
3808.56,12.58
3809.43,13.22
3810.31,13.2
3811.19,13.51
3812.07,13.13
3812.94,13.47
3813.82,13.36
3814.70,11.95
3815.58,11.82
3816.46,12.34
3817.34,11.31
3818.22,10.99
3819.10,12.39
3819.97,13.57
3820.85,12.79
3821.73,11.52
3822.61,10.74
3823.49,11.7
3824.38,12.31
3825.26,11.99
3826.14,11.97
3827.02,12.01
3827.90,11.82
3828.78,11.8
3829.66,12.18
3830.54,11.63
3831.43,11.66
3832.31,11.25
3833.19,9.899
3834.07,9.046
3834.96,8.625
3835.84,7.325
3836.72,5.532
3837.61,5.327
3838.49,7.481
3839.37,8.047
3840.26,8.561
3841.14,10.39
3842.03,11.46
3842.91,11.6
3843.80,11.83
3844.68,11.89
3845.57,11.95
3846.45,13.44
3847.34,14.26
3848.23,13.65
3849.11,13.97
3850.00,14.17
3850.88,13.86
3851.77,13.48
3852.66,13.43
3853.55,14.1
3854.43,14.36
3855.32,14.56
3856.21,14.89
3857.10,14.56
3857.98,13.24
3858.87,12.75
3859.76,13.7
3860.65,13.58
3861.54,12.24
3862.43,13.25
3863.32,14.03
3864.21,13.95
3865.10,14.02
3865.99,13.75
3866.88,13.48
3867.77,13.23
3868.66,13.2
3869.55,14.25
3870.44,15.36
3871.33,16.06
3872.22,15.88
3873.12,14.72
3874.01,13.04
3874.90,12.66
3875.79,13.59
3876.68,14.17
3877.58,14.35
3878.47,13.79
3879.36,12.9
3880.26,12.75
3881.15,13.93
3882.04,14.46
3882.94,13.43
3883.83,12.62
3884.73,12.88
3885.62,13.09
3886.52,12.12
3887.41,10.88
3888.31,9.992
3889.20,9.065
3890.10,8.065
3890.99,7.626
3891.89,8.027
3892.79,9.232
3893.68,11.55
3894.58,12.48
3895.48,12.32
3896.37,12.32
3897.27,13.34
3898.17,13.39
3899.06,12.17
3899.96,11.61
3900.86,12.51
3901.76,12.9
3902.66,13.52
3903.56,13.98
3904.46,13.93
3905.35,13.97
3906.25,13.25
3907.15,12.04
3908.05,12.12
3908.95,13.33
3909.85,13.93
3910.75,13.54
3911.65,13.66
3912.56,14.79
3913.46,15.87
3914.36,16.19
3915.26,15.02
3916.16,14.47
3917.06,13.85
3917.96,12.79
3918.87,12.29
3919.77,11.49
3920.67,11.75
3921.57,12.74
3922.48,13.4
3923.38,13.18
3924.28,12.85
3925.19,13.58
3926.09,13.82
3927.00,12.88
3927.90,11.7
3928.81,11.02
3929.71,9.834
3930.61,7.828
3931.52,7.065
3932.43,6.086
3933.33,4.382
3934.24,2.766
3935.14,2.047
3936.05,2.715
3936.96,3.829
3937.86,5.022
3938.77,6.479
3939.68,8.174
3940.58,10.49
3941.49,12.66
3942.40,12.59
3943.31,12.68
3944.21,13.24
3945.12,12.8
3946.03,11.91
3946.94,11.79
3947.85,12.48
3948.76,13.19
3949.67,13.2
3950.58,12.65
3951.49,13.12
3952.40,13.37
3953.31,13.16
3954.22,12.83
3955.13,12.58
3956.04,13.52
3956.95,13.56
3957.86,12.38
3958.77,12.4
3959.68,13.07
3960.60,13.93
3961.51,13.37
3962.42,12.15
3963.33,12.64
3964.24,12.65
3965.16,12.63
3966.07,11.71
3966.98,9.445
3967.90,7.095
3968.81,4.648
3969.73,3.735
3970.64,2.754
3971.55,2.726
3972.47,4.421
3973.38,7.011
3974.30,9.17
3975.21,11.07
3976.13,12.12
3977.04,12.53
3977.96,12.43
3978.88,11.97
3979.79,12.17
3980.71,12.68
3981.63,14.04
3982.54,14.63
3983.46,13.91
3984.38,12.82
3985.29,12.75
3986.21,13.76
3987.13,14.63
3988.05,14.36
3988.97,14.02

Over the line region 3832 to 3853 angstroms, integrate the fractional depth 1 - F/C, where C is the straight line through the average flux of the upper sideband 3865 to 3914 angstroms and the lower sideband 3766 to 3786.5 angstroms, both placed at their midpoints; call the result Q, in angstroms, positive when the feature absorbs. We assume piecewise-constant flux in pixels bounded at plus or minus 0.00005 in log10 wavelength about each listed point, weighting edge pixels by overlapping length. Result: 2.9 angstroms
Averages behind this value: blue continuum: 12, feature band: 10.8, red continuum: 12.9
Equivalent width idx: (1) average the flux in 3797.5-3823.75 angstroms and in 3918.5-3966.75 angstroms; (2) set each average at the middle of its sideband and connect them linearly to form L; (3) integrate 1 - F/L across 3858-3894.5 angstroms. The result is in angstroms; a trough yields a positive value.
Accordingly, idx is -3.77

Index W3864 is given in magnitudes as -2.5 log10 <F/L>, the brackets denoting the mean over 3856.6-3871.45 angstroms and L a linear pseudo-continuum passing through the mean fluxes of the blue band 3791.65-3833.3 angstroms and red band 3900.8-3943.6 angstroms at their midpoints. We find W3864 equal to -0.18 mag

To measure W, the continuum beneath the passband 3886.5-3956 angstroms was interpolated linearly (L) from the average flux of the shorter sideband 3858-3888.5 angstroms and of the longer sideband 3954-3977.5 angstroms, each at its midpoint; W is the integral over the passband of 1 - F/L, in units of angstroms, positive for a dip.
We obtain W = 1.9 angstroms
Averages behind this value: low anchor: 13.5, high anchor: 10.2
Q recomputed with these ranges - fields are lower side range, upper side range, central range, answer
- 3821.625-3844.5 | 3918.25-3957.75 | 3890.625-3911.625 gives -3.6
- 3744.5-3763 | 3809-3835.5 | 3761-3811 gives -4.5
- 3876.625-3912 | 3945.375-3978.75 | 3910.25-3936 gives 1.0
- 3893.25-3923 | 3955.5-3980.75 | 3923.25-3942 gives 5.7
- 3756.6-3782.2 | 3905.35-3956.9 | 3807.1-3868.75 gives -3.4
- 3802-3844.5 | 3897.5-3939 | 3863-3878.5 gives -3.6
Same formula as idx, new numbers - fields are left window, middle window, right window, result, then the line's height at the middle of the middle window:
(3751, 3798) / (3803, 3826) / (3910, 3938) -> -2.4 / 11.4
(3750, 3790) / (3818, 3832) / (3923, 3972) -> -1.1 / 11.1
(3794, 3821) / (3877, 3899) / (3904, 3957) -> -0.3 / 11.7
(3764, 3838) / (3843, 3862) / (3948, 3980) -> -3.3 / 11.5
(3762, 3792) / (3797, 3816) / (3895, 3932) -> 0.1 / 12.2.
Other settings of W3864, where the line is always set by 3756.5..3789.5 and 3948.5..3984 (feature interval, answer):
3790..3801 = 0.08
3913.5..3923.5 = -0.18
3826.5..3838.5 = 0.20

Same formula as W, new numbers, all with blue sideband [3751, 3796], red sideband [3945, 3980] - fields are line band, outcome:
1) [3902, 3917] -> -3.70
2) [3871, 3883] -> -2.82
